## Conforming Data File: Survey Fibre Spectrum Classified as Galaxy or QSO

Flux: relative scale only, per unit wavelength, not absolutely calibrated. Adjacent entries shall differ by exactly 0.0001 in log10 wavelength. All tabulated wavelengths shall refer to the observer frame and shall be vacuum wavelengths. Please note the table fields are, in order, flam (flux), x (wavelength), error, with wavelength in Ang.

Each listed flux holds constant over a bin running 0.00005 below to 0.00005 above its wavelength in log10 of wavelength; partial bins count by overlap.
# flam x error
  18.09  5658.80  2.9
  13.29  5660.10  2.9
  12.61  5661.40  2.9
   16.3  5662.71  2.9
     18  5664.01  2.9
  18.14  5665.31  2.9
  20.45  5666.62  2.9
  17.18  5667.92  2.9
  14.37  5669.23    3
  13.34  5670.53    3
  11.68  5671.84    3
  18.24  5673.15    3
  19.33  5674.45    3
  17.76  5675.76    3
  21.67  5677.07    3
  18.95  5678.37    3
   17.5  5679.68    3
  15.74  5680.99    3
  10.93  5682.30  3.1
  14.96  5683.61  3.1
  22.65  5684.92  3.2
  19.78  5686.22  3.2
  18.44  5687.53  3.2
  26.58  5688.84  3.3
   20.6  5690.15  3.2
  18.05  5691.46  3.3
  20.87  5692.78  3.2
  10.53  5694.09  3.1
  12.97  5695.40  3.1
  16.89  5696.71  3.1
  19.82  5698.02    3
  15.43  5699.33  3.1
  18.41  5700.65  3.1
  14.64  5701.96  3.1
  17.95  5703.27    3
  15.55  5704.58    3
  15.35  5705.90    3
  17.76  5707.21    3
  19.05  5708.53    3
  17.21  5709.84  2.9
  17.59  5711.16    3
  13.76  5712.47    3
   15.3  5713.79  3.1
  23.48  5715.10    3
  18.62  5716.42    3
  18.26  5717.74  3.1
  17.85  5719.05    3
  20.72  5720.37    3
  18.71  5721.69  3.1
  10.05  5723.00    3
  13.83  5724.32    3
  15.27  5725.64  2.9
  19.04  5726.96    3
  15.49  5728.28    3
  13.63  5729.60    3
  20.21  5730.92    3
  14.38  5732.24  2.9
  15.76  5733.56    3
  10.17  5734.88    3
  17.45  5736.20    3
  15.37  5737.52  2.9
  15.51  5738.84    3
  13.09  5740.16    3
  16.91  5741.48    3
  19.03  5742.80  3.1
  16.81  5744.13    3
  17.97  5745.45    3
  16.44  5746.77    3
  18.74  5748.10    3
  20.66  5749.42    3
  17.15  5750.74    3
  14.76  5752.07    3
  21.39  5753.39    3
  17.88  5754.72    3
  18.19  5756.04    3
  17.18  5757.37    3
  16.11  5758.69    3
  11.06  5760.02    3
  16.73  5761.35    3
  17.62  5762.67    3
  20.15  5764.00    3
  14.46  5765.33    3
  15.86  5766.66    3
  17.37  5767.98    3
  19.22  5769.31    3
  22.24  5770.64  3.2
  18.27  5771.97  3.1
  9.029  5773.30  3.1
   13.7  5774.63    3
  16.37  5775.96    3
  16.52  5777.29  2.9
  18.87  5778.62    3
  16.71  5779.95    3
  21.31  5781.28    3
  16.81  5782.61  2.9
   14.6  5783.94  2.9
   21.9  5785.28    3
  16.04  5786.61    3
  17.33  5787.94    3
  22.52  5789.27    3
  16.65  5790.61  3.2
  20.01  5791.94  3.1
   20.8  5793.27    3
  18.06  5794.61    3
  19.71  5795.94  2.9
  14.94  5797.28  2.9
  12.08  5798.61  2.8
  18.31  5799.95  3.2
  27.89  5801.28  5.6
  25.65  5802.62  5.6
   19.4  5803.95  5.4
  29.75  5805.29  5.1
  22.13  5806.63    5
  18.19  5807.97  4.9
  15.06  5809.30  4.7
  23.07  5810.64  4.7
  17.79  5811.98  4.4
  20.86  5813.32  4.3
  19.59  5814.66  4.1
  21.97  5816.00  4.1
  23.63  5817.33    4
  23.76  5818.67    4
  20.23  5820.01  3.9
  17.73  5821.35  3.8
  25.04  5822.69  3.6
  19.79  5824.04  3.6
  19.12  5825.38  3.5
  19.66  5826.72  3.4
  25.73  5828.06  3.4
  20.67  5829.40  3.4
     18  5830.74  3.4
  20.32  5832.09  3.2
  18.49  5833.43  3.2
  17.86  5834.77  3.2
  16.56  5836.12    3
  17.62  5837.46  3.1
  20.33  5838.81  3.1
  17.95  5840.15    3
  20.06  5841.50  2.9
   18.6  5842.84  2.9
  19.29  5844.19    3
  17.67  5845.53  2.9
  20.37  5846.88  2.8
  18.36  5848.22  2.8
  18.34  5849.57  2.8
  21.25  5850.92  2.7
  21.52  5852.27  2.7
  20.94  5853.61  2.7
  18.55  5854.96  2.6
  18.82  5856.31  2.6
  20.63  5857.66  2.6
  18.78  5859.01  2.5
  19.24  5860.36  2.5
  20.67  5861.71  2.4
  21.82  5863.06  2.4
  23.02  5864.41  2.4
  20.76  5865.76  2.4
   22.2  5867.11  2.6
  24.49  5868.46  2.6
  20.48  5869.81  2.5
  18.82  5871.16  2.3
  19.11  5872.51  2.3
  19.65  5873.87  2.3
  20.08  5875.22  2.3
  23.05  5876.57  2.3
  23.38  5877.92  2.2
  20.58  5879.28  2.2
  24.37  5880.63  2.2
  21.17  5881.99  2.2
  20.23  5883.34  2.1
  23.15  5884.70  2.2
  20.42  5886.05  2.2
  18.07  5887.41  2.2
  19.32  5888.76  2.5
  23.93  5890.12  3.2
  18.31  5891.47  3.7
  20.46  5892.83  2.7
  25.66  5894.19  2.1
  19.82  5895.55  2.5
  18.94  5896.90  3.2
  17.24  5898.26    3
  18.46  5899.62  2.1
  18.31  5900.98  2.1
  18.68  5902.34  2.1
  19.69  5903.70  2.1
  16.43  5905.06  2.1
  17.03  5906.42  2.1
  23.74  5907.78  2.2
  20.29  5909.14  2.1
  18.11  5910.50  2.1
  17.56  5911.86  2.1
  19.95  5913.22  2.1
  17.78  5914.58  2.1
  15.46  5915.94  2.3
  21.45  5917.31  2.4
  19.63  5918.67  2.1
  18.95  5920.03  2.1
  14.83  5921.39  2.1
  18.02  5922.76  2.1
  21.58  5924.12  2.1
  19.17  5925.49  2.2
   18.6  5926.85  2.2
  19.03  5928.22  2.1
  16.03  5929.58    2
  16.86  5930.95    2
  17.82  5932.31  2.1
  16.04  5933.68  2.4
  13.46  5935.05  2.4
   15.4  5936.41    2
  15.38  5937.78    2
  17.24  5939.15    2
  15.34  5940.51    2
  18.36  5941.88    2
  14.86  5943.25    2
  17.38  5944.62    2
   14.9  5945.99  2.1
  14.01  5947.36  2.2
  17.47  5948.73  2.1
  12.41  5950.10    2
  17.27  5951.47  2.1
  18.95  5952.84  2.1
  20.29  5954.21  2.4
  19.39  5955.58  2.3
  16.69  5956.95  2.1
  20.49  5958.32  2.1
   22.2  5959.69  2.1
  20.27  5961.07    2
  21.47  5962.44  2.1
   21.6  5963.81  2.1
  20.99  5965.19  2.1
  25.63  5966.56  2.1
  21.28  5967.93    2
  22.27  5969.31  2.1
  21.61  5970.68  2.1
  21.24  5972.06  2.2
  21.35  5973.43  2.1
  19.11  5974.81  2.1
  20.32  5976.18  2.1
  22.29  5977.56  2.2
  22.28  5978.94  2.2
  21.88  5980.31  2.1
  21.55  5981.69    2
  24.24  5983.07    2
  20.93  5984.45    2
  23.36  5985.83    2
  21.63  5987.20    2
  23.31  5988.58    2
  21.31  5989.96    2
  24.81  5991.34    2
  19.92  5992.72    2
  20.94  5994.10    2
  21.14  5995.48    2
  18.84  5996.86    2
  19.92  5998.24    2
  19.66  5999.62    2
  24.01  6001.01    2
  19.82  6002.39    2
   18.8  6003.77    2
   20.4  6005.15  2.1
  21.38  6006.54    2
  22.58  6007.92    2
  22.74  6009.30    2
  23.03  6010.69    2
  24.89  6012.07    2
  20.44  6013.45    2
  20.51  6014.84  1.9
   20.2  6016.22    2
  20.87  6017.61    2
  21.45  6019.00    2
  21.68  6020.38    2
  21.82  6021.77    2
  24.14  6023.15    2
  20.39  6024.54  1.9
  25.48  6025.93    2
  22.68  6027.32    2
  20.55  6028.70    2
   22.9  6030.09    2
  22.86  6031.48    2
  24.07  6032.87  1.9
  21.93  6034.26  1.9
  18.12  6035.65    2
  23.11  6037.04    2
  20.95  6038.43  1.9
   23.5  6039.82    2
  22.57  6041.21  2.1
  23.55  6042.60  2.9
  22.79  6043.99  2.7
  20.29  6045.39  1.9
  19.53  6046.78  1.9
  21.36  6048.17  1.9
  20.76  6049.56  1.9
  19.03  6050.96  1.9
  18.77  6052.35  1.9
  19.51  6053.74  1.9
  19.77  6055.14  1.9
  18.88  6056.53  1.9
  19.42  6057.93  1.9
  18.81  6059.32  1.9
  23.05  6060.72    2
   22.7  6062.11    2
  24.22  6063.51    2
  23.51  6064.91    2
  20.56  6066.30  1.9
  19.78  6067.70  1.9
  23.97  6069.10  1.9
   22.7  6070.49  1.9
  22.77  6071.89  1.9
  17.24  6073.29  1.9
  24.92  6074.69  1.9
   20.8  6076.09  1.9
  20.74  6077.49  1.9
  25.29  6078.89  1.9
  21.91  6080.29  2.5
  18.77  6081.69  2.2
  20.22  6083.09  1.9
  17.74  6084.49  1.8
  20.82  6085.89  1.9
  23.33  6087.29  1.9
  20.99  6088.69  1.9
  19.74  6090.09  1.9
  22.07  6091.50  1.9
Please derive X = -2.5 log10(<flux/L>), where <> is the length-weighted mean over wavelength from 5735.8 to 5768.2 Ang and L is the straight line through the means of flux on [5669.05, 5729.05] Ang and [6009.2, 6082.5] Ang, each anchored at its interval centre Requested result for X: 0.058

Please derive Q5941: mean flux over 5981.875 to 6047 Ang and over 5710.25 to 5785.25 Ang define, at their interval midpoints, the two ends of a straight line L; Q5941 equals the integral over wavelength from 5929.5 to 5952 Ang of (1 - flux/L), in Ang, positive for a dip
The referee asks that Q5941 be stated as 5.0 Ang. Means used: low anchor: 16.8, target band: 15.9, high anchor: 21.8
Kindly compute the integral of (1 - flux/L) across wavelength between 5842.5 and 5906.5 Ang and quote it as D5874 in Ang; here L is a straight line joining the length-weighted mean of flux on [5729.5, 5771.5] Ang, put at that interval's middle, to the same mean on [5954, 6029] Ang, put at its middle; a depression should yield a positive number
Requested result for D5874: -3.3 Ang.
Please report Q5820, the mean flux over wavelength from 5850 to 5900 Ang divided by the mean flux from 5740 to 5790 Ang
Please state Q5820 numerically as 1.2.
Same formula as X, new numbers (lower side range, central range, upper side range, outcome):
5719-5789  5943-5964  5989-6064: 0.12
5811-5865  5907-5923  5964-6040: 0.11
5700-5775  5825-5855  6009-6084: -0.06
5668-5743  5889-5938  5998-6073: 0.07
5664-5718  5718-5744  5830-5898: 0.14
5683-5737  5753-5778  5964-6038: 0.08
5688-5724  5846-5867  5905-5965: -0.14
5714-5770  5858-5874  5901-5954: -0.20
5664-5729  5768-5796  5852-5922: 0.04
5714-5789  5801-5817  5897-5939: -0.24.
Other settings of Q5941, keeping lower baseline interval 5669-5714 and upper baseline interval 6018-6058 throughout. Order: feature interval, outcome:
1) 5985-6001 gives -0.4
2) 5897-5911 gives 0.7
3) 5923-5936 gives 1.6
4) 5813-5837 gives -2.1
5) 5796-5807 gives -1.6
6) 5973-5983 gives -0.3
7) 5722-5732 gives 1.2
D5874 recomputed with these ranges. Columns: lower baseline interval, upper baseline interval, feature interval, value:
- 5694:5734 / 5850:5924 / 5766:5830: -3.8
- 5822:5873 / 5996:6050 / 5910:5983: 7.5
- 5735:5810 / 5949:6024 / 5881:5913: -0.1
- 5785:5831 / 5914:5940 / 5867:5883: -2.3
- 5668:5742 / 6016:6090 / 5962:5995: -2.3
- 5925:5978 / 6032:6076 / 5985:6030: -3.5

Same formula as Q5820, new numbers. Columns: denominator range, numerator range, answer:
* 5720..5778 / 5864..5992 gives 1.19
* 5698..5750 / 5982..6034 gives 1.30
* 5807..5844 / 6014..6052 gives 1.09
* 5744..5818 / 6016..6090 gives 1.16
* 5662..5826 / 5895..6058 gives 1.12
